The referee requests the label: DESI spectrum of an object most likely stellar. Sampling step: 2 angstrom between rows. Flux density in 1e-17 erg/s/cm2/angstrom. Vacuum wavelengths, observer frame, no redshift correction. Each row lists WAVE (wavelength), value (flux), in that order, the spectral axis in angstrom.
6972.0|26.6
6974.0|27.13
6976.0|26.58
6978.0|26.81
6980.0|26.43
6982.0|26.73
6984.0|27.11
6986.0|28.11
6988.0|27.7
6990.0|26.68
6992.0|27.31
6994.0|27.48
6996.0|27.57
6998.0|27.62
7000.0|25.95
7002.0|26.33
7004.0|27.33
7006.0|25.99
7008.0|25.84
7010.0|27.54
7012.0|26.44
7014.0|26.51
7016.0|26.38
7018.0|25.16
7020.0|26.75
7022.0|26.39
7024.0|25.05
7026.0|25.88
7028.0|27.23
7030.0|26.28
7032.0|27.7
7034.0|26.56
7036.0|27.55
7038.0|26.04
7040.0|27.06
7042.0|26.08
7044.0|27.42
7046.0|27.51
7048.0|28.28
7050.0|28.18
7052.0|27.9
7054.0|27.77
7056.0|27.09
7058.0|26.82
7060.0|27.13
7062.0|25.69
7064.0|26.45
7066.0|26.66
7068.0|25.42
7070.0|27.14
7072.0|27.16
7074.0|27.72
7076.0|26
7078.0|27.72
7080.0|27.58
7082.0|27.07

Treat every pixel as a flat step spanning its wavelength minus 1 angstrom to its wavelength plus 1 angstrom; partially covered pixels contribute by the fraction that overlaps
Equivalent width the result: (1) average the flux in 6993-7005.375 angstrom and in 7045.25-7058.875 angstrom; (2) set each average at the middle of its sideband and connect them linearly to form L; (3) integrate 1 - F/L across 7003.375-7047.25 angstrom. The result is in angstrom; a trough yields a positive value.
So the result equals 1.2 angstrom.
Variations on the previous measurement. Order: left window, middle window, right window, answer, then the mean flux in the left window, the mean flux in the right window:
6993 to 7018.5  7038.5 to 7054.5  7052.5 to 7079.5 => -0.40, 26.7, 26.9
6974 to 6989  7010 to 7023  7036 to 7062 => 0.37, 27.1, 27.2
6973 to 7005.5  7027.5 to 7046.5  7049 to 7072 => 0.04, 27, 26.9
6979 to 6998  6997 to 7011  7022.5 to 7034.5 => 0.15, 27.3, 26.4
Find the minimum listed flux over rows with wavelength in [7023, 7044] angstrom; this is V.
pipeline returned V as 25.05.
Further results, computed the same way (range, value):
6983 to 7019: 25.16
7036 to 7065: 25.69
